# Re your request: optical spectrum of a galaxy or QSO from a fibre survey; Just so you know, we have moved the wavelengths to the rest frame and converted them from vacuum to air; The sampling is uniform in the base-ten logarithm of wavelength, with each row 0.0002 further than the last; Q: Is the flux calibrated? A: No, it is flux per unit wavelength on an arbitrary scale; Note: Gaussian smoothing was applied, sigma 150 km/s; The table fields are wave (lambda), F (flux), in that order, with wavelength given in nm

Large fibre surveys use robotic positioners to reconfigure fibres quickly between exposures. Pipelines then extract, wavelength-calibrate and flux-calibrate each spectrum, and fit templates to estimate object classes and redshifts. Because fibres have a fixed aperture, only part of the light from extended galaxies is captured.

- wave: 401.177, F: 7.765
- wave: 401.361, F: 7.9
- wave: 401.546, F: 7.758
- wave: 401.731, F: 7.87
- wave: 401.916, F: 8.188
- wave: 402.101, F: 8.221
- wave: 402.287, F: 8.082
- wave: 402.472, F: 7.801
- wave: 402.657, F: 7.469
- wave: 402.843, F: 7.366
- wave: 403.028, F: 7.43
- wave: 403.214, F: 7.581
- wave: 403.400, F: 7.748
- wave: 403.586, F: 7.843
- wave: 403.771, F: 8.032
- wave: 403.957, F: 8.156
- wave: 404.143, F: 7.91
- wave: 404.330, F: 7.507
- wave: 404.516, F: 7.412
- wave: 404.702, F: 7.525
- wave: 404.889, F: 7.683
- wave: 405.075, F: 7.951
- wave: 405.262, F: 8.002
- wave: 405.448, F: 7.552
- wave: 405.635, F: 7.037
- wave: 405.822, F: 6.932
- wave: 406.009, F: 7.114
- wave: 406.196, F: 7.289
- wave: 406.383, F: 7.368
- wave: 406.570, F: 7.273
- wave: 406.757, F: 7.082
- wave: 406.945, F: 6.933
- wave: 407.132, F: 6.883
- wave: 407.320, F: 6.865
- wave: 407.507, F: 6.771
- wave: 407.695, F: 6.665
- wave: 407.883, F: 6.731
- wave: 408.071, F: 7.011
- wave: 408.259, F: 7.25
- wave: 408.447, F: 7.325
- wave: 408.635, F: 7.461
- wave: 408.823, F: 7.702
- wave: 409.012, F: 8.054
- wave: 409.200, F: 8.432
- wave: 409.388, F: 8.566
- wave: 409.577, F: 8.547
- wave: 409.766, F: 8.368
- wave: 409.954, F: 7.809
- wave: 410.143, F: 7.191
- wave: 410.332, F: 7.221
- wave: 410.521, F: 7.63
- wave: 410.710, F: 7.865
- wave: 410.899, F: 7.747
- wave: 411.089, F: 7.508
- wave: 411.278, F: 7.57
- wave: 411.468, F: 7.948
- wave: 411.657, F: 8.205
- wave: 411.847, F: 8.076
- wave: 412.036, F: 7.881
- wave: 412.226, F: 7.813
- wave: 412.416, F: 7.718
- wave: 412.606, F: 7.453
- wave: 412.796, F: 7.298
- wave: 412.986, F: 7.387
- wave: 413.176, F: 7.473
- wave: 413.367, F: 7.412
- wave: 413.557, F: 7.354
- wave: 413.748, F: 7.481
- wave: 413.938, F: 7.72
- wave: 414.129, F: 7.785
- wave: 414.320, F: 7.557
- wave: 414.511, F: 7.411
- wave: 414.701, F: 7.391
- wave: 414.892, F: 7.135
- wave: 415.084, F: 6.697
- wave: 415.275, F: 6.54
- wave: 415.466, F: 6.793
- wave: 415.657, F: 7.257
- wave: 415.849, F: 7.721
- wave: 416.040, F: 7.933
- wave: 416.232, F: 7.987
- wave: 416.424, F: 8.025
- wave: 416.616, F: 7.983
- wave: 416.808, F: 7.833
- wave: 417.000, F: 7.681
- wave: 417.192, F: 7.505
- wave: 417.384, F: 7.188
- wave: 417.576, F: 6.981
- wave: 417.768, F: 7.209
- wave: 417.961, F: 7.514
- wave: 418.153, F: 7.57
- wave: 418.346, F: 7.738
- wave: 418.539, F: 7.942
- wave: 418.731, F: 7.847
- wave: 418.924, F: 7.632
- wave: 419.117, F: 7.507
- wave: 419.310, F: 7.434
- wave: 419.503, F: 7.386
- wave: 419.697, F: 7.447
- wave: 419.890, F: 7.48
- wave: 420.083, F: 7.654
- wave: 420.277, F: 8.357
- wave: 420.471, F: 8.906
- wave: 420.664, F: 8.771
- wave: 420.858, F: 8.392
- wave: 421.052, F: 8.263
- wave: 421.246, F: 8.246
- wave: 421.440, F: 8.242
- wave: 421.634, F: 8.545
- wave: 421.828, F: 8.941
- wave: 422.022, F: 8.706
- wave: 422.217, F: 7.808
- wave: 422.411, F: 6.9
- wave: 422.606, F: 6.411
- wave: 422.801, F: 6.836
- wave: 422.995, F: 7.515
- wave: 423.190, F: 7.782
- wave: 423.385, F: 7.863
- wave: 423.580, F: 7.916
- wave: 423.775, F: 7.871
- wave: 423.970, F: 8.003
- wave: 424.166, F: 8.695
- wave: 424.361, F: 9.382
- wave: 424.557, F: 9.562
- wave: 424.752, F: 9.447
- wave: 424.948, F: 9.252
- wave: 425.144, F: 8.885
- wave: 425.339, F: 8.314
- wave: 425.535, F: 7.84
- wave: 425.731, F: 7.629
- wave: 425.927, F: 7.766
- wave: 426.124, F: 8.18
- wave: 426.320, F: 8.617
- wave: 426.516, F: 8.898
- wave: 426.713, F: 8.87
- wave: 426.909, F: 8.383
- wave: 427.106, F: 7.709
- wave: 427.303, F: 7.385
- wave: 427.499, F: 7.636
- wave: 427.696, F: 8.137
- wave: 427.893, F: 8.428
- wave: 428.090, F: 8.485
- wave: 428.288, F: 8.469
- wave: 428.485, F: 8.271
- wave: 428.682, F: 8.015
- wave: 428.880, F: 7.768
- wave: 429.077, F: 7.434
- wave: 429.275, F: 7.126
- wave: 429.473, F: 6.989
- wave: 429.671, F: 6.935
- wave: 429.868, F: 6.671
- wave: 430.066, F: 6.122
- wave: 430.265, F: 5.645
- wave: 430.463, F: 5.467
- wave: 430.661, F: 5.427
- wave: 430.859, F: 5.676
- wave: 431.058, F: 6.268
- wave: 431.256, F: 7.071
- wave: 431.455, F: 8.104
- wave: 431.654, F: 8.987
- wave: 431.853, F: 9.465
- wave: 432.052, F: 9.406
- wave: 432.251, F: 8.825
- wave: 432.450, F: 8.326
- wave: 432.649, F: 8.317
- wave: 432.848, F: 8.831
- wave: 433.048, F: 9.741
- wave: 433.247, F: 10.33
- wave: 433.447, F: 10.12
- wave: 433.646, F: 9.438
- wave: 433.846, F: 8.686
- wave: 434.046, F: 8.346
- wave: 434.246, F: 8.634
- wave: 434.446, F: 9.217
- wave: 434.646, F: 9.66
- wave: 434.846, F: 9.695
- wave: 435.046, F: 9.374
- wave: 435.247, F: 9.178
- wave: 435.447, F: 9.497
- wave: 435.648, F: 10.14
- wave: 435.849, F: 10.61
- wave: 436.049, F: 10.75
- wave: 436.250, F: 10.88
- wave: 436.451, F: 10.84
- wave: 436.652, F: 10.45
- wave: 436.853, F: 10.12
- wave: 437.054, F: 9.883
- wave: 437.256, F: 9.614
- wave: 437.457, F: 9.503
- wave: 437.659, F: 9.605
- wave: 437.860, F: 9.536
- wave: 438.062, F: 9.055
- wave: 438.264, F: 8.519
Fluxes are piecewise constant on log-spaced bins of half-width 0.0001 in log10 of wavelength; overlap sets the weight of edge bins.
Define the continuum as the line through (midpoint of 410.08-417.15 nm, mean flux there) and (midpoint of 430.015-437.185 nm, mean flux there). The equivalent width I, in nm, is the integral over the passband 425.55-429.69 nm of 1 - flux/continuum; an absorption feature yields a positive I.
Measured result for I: 0.24 nm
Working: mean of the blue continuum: 7.56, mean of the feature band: 7.97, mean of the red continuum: 8.85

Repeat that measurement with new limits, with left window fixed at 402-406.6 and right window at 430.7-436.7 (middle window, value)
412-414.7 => 0.18 nm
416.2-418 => 0.15 nm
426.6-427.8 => 0.10 nm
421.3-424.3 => 0.23 nm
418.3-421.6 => 0.17 nm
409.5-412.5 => 0.05 nm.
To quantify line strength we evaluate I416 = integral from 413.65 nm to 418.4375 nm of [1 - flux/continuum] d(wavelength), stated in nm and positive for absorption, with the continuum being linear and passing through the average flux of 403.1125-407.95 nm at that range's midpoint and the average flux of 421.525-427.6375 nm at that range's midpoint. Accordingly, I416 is 0.22 nm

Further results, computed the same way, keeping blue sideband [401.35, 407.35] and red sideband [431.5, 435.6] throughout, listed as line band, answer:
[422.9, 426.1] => 0.13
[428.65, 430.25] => 0.35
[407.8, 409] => 0.08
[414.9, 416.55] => 0.17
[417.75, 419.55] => 0.17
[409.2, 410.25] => -0.03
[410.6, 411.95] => 0.02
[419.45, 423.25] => 0.26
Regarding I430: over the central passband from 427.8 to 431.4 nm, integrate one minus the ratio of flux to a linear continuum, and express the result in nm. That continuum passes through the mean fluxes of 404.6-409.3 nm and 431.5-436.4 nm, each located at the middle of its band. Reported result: 0.82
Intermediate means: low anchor 7.32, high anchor 9.44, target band 7.02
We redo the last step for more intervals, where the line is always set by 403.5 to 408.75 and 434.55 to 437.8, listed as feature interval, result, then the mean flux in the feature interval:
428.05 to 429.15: 0.15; 8.07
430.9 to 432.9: 0.28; 8.27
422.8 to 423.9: 0.14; 7.72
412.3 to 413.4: 0.06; 7.46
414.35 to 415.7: 0.18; 7.05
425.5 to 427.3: 0.19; 8.18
